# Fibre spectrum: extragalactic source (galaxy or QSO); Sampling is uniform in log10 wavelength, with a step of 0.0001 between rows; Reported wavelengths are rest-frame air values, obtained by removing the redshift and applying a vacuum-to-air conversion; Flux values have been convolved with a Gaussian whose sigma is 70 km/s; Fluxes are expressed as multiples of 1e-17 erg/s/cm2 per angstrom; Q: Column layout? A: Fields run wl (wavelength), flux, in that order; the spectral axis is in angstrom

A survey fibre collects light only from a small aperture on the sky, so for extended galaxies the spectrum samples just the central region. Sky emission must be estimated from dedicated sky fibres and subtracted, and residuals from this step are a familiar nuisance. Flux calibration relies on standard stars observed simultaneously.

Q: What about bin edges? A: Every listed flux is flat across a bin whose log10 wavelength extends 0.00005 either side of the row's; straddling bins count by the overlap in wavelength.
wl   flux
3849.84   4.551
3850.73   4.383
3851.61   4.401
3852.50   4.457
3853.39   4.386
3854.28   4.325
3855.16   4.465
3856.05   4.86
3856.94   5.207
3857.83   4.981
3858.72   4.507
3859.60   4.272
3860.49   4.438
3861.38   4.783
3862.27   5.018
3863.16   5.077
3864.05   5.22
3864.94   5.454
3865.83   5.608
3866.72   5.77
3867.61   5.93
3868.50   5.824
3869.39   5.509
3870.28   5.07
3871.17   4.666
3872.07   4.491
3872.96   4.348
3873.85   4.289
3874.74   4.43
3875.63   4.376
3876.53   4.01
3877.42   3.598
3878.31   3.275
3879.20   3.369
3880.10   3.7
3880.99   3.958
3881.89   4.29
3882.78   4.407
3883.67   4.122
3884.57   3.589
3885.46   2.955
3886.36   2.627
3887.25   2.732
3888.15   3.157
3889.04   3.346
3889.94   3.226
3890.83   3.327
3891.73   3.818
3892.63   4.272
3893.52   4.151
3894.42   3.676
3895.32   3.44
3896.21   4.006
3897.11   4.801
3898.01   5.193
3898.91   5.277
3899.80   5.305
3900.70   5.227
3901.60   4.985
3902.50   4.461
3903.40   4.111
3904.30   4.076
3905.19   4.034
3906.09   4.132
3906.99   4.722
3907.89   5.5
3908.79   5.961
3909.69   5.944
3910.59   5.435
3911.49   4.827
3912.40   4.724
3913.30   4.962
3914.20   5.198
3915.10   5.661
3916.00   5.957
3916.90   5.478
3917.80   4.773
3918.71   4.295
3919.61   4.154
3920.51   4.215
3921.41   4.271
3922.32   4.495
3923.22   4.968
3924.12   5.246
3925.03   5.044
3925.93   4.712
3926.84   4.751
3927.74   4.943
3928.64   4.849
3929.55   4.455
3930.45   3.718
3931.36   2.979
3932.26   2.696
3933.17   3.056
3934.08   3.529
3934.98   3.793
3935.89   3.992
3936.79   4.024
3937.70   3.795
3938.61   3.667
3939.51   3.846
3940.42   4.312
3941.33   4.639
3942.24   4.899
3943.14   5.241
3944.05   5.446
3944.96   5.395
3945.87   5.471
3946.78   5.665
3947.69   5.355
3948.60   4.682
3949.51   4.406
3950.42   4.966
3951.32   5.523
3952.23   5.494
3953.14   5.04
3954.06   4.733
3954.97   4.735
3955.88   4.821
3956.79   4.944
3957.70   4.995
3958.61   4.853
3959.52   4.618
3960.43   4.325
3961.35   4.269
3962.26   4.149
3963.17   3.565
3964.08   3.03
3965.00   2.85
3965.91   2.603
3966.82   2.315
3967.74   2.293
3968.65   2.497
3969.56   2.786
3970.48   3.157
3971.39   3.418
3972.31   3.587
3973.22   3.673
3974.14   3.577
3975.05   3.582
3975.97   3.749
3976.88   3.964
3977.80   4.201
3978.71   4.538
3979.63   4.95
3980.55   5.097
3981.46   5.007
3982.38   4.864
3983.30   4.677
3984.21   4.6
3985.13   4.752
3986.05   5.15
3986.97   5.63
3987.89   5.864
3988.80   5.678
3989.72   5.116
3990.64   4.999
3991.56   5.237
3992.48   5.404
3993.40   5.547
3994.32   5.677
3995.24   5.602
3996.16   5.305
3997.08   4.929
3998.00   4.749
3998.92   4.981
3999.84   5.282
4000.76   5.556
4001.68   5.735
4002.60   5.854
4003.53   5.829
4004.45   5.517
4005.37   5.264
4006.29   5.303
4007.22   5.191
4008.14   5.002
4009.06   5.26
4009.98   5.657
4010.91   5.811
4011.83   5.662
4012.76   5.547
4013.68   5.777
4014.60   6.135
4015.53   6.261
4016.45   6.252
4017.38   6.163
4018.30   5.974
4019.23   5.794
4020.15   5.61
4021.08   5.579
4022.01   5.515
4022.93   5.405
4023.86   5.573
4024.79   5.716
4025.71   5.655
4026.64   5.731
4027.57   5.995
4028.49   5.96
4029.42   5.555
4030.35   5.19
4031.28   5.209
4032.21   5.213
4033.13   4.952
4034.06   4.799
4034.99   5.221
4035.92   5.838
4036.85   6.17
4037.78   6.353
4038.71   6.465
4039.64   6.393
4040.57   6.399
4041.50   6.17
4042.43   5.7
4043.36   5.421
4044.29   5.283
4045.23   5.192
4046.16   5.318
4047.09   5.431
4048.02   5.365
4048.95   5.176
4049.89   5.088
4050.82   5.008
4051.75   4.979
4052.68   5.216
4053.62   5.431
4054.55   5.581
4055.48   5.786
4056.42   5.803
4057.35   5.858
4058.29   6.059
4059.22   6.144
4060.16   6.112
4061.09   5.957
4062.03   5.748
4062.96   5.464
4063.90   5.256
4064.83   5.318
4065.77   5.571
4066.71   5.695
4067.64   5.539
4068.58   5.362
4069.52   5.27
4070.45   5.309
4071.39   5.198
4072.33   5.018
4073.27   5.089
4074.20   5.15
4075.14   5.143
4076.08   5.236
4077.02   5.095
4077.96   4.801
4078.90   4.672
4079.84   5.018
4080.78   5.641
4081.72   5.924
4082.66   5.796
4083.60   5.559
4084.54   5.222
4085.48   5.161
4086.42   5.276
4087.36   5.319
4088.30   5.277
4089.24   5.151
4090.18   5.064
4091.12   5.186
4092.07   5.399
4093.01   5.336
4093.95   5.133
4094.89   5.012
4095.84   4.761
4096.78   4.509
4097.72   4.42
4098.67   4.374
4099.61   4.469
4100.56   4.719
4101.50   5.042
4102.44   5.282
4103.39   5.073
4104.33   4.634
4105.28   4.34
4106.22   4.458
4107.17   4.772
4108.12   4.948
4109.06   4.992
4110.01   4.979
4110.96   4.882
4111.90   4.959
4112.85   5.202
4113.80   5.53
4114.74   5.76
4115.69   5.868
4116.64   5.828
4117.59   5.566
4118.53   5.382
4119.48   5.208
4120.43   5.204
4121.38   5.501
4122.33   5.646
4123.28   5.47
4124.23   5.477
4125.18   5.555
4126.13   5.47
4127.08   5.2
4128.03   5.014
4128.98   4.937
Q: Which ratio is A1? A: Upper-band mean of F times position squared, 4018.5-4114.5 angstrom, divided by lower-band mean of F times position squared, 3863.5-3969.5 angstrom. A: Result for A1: 1.31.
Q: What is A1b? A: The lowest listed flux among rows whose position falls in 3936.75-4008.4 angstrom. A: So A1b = 2.293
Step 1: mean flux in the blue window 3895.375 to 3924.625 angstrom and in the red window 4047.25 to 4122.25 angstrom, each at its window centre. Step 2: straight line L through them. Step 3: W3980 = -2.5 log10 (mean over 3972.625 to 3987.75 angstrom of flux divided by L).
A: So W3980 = 0.11 mag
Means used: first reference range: 4.87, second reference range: 5.25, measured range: 4.52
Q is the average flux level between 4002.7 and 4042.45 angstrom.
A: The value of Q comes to 5.69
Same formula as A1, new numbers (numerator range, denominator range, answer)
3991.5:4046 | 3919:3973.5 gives 1.37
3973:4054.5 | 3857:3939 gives 1.28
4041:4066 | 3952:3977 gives 1.51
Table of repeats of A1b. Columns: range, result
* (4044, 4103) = 4.374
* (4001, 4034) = 4.952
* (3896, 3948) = 2.696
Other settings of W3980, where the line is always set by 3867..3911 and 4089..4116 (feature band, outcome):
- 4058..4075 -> -0.14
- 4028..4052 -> -0.16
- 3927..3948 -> 0.03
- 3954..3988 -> 0.12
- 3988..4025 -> -0.18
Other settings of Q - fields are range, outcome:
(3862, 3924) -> 4.51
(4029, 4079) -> 5.48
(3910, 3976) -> 4.34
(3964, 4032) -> 4.98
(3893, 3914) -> 4.74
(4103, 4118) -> 5.11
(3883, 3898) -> 3.64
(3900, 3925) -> 4.89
